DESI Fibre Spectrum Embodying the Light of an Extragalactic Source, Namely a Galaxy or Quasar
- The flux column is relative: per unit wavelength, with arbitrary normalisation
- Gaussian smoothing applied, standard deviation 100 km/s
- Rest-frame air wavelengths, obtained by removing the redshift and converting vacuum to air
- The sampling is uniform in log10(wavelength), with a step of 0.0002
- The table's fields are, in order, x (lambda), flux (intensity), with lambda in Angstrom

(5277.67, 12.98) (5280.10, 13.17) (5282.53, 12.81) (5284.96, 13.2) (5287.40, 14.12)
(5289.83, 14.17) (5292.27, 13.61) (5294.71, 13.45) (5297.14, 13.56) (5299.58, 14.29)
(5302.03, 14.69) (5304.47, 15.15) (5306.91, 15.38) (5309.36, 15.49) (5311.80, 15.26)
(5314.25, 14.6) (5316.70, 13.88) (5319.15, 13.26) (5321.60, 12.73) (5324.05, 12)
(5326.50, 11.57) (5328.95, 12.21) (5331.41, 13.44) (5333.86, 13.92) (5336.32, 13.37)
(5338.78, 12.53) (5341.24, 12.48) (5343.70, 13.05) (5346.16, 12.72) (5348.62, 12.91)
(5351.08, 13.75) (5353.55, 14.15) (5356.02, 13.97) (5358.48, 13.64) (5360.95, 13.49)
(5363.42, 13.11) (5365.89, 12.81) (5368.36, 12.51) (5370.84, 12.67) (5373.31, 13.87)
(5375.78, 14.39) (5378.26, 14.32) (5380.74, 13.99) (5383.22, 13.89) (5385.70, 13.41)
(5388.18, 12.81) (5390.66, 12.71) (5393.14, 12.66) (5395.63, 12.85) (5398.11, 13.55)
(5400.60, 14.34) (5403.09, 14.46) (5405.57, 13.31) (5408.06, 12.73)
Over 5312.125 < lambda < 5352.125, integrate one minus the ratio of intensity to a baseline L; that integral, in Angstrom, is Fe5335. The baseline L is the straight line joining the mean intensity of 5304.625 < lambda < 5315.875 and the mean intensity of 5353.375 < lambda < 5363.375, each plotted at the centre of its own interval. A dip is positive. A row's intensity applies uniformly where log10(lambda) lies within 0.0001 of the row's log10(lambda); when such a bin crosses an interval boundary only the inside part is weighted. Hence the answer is 3.87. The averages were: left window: 15.1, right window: 13.7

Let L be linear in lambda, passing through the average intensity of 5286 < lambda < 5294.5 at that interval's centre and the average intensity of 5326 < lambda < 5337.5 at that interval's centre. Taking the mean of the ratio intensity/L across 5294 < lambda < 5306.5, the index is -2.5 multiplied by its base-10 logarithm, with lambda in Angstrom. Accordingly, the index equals -0.05 mag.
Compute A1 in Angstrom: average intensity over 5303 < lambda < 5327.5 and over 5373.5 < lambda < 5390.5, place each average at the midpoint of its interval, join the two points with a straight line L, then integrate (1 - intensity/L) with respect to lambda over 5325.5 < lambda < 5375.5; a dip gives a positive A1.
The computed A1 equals 2.5 Angstrom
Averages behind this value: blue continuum 14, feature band 13.1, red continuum 13.7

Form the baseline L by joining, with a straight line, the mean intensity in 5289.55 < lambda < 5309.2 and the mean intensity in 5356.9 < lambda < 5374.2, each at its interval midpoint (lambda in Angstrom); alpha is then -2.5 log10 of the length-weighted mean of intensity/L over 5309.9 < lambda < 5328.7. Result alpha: 0.05 mag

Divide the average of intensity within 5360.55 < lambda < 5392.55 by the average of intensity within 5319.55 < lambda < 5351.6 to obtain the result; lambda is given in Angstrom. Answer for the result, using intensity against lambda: 1.04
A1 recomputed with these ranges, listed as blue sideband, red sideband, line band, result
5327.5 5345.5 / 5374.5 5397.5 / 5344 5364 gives -0.5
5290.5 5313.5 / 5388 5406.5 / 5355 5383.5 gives 0.4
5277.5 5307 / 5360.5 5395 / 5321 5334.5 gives 1.0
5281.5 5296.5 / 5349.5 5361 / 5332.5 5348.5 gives 0.9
